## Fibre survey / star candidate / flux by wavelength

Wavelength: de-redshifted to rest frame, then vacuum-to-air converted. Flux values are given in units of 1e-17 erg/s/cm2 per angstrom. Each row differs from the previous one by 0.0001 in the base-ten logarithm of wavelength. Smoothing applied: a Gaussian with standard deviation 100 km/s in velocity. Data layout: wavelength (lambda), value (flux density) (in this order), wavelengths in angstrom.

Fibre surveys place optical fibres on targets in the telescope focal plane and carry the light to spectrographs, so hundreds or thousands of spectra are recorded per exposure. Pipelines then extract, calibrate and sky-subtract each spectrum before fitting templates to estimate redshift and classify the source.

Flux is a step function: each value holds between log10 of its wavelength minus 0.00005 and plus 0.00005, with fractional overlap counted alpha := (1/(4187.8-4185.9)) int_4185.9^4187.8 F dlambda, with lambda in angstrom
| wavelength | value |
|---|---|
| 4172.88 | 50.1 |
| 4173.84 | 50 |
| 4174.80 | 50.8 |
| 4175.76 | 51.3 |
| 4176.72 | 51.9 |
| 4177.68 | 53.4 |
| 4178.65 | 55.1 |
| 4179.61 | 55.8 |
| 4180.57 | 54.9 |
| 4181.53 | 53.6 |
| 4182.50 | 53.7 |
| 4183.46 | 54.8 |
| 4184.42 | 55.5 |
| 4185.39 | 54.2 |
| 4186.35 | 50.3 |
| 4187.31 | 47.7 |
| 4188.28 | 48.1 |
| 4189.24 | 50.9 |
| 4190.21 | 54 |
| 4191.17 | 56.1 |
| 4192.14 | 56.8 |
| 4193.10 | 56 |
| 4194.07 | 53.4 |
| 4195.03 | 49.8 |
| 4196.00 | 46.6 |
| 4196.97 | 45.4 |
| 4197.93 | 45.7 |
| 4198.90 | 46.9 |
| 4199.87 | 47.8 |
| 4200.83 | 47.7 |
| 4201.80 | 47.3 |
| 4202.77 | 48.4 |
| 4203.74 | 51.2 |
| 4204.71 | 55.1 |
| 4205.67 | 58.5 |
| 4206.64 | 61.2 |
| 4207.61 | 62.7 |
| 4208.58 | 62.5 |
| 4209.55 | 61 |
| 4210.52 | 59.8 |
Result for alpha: 48.9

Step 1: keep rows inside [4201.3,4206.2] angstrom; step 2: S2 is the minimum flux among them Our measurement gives 47.3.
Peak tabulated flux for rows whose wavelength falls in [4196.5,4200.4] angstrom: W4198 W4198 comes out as 47.8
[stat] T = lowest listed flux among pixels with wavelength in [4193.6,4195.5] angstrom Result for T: 49.8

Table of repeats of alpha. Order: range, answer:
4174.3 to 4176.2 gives 51.1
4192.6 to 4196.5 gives 51.4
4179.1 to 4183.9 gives 54.6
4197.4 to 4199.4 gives 46.3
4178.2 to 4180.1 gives 55.6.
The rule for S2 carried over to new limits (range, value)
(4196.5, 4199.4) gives 45.4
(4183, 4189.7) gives 47.7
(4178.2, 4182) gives 53.6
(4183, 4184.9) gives 54.8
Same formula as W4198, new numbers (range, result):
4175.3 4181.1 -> 55.8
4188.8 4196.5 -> 56.8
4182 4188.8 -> 55.5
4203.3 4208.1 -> 62.7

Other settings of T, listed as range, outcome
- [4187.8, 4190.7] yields 48.1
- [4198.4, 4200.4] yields 46.9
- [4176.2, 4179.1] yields 51.9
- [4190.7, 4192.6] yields 56.1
